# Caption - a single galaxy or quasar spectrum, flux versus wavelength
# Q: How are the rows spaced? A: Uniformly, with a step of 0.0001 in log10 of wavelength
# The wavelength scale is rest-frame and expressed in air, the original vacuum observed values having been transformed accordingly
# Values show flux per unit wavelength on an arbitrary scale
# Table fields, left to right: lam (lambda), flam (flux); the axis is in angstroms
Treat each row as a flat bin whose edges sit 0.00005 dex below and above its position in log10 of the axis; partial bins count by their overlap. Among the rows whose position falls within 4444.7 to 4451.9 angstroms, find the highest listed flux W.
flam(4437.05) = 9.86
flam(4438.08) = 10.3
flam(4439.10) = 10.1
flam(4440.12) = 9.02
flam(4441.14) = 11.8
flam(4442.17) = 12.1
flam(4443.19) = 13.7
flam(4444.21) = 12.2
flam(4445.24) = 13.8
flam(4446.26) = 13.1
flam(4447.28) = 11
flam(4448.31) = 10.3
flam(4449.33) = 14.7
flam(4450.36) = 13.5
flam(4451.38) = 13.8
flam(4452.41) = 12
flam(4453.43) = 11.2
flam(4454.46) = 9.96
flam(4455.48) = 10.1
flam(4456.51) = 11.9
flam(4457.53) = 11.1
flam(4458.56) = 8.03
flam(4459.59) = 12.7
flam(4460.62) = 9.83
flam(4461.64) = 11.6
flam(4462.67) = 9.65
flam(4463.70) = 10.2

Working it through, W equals 14.7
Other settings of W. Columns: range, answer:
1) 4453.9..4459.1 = 11.9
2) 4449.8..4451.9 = 13.8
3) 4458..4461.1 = 12.7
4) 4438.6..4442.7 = 12.1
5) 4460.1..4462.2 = 11.6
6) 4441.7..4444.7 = 13.7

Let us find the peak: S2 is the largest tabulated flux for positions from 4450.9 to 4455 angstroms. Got 13.8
